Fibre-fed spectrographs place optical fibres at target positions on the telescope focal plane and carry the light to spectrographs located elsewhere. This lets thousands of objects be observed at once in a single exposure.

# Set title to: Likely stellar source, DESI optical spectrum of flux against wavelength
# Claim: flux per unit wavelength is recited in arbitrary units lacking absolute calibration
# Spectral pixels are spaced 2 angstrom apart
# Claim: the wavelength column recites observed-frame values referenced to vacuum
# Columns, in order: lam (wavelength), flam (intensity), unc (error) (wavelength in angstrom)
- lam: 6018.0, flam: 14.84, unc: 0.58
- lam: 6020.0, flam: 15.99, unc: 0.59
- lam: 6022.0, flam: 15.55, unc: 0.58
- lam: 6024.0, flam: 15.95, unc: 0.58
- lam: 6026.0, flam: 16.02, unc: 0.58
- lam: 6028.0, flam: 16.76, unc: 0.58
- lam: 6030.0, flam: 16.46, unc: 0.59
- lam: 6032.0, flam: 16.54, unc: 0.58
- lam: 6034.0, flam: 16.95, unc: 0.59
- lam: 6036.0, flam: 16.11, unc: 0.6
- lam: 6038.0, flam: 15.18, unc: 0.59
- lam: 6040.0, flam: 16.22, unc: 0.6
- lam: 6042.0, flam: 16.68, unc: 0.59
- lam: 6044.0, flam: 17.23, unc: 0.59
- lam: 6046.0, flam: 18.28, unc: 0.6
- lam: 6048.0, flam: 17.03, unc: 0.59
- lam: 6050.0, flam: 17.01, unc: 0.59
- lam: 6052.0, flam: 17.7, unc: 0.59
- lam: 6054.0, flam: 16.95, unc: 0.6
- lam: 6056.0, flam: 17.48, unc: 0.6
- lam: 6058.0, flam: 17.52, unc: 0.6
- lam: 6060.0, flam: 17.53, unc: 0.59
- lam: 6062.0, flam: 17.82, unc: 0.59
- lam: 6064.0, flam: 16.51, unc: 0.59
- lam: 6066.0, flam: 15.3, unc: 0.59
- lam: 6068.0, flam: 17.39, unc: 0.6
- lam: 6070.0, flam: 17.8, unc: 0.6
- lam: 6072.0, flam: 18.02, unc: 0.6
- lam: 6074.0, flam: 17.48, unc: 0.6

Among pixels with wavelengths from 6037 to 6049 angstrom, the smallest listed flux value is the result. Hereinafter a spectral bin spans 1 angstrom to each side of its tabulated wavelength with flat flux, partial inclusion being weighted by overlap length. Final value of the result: 15.18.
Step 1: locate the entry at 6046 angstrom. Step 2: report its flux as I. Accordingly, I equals 18.28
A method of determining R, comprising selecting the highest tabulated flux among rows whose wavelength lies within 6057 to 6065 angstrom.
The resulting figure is 17.82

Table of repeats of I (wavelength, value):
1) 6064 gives 16.51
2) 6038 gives 15.18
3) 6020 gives 15.99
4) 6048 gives 17.03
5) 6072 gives 18.02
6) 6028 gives 16.76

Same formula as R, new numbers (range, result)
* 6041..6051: 18.28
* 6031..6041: 16.95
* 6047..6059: 17.7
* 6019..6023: 15.99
